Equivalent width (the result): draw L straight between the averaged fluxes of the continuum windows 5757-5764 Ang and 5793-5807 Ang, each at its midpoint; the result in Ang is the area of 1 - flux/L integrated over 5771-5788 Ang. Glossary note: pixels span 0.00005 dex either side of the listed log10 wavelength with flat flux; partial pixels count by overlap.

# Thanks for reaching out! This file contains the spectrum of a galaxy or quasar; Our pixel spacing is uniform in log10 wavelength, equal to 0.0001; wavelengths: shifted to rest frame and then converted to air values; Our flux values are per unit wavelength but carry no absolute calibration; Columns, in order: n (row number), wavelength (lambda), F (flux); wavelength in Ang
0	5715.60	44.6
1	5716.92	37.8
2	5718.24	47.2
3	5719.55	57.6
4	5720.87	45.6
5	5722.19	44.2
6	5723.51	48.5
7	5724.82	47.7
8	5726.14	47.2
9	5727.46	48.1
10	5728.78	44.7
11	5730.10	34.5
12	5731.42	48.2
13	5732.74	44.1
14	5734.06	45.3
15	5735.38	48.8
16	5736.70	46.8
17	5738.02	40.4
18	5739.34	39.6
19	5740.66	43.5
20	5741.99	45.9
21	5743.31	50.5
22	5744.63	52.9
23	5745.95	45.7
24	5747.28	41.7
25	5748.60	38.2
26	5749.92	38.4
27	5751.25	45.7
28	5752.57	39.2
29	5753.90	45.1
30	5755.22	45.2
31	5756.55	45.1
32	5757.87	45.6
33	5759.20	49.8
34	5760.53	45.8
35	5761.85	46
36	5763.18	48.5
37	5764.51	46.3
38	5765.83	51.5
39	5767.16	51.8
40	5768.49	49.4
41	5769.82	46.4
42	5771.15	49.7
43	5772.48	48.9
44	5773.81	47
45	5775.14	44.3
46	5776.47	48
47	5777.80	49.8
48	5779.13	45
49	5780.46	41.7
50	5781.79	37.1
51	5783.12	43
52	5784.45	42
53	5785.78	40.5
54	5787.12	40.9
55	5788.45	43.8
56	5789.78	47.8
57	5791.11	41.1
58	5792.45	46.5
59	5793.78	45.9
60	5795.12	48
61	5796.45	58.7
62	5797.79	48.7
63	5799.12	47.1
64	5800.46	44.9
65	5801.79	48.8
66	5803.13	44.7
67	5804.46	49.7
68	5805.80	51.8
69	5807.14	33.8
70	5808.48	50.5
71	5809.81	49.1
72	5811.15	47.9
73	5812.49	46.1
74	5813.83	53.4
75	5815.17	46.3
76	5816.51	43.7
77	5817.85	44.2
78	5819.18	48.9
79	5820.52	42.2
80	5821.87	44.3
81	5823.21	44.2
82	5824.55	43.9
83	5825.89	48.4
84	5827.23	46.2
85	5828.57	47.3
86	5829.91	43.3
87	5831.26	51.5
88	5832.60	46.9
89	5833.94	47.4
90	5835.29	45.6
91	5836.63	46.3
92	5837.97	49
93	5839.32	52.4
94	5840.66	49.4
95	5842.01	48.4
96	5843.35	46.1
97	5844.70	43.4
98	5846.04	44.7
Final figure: 1.2 Ang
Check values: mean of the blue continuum 47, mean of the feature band 44.3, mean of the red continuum 48.2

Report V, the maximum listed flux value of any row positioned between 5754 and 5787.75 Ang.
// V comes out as 51.8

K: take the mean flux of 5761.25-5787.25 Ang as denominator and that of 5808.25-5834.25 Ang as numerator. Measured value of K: 1.0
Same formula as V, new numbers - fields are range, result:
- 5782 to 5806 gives 58.7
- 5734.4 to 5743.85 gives 50.5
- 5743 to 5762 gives 52.9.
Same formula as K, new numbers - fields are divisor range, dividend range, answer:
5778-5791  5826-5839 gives 1.11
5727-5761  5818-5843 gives 1.05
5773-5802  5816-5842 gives 1.03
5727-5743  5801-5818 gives 1.06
